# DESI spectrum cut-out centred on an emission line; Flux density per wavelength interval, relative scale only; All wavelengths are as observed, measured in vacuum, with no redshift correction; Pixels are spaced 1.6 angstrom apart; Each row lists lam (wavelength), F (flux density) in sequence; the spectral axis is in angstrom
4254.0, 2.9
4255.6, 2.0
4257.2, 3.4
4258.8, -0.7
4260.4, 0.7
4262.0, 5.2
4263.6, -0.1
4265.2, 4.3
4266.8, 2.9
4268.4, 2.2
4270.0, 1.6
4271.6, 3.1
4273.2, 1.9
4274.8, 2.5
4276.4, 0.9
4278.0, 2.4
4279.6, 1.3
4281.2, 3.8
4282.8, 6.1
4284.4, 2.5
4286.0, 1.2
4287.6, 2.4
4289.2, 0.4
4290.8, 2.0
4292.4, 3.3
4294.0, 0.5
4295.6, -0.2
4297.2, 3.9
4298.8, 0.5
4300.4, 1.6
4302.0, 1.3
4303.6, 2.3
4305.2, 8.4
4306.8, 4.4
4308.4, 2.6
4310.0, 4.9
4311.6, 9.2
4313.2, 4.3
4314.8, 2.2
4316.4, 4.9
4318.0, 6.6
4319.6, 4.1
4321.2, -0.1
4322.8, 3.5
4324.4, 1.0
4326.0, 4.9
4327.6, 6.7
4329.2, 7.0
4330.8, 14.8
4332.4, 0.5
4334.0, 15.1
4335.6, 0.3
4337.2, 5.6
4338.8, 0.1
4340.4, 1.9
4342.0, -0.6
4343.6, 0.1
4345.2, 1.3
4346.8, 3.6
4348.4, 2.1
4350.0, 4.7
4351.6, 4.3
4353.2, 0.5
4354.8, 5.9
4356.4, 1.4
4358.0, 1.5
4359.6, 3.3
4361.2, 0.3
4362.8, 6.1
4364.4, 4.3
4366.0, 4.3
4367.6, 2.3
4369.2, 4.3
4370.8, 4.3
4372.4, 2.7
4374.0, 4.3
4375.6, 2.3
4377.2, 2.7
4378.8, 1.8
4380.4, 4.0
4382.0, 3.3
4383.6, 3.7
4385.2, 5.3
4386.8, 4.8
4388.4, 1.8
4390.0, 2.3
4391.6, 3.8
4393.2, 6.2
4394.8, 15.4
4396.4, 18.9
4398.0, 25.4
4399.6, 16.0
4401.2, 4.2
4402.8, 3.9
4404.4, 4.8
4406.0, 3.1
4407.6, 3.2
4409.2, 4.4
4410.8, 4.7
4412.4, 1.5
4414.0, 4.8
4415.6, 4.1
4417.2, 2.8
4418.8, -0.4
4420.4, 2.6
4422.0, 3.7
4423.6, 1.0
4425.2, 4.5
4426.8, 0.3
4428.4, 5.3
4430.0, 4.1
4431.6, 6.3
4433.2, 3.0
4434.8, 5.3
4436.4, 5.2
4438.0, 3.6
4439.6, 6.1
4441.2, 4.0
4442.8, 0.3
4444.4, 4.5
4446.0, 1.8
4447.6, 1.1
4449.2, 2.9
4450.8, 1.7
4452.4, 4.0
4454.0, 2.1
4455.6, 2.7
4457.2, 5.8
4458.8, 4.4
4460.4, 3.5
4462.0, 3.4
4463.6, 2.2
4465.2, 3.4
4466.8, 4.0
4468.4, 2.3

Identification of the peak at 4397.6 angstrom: [O II]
